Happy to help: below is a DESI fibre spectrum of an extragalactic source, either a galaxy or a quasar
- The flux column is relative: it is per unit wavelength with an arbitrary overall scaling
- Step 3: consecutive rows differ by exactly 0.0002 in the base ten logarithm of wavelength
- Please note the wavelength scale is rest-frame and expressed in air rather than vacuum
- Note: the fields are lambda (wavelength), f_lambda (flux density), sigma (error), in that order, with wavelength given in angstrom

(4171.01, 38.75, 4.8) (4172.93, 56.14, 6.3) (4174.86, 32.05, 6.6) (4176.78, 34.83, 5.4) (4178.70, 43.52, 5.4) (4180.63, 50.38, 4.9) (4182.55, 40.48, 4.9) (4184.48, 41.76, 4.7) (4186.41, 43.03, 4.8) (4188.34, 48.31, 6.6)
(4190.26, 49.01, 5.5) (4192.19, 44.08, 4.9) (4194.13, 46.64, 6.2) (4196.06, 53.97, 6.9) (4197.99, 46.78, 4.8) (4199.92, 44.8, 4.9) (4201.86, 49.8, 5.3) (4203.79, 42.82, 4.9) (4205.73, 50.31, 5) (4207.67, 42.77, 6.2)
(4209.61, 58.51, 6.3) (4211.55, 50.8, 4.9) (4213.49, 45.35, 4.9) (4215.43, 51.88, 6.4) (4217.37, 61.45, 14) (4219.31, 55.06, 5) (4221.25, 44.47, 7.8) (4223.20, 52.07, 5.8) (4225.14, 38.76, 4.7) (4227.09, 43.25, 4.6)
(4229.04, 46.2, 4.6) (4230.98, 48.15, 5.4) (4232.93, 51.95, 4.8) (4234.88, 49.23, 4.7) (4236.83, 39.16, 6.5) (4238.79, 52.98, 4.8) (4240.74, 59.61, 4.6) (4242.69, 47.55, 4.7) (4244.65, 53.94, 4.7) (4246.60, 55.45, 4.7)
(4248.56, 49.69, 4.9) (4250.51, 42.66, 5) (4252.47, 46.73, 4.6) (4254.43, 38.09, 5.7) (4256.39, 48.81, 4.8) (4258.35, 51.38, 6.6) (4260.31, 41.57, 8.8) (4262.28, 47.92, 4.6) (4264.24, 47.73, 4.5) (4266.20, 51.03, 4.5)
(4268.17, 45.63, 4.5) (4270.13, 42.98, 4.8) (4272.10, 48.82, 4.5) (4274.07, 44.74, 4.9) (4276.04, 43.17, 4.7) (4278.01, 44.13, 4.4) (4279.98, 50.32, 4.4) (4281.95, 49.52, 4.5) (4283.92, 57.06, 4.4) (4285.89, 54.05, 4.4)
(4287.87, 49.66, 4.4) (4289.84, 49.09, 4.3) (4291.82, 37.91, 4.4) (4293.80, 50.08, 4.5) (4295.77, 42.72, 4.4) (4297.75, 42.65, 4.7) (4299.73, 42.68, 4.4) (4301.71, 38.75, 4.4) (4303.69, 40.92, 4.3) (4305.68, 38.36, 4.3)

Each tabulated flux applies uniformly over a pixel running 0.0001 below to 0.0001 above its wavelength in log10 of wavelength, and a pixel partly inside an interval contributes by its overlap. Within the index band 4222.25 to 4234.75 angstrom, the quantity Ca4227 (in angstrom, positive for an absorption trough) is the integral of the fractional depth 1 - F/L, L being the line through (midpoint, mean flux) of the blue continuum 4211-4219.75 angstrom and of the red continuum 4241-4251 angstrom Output 1.2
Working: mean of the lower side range 52.9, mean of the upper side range 50.9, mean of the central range 46.9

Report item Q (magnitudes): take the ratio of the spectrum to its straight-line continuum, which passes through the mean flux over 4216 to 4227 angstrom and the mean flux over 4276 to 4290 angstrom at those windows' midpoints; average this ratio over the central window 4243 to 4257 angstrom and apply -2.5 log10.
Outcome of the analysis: 0.05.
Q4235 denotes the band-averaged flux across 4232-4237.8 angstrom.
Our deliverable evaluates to 46.7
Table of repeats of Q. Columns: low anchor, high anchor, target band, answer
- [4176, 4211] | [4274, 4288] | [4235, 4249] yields -0.07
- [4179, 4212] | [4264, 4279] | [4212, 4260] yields -0.05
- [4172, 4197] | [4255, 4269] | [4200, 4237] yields -0.06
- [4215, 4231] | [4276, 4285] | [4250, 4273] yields 0.07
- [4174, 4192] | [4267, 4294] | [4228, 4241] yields -0.09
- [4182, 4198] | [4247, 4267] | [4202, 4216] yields -0.06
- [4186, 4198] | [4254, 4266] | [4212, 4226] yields -0.06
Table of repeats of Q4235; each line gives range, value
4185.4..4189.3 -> 45.6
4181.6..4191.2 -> 44.5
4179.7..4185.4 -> 44.2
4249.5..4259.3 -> 45.6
